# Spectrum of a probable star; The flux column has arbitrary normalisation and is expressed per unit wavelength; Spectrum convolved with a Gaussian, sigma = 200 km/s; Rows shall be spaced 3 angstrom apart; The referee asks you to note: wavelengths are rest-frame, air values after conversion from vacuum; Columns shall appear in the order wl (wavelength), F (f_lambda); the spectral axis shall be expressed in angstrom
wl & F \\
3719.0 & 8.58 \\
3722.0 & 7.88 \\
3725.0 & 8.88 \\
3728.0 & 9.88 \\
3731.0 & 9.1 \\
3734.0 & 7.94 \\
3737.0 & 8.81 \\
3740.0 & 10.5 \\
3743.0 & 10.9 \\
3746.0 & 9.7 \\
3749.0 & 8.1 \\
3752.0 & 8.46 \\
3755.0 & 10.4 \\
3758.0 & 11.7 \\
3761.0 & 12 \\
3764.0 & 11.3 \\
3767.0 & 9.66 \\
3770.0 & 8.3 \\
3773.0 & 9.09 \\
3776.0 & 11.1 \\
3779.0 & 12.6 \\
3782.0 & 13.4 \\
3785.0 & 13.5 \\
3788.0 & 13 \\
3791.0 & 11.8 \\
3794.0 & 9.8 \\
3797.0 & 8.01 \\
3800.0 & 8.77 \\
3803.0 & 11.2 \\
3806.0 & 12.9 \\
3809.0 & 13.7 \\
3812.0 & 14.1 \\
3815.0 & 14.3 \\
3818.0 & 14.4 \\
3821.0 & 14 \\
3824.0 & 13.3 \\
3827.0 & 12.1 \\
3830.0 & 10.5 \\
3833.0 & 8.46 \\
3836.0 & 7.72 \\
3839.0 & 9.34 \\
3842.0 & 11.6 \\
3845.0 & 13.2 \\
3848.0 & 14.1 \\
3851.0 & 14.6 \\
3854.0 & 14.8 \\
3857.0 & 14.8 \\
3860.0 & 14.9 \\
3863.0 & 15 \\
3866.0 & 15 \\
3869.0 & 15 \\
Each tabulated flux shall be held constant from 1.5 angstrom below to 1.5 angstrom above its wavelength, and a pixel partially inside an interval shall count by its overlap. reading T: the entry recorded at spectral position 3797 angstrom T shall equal 8.01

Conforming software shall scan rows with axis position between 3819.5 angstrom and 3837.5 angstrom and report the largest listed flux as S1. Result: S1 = 14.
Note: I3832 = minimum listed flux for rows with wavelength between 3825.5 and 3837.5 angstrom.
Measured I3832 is 7.72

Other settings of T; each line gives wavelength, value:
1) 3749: 8.1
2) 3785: 13.5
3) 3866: 15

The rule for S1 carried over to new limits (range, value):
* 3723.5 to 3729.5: 9.88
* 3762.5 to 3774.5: 11.3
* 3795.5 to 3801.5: 8.77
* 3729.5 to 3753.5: 10.9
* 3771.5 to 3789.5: 13.5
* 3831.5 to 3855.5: 14.8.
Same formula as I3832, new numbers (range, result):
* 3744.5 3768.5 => 8.1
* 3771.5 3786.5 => 9.09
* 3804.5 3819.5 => 12.9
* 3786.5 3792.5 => 11.8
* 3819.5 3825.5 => 13.3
